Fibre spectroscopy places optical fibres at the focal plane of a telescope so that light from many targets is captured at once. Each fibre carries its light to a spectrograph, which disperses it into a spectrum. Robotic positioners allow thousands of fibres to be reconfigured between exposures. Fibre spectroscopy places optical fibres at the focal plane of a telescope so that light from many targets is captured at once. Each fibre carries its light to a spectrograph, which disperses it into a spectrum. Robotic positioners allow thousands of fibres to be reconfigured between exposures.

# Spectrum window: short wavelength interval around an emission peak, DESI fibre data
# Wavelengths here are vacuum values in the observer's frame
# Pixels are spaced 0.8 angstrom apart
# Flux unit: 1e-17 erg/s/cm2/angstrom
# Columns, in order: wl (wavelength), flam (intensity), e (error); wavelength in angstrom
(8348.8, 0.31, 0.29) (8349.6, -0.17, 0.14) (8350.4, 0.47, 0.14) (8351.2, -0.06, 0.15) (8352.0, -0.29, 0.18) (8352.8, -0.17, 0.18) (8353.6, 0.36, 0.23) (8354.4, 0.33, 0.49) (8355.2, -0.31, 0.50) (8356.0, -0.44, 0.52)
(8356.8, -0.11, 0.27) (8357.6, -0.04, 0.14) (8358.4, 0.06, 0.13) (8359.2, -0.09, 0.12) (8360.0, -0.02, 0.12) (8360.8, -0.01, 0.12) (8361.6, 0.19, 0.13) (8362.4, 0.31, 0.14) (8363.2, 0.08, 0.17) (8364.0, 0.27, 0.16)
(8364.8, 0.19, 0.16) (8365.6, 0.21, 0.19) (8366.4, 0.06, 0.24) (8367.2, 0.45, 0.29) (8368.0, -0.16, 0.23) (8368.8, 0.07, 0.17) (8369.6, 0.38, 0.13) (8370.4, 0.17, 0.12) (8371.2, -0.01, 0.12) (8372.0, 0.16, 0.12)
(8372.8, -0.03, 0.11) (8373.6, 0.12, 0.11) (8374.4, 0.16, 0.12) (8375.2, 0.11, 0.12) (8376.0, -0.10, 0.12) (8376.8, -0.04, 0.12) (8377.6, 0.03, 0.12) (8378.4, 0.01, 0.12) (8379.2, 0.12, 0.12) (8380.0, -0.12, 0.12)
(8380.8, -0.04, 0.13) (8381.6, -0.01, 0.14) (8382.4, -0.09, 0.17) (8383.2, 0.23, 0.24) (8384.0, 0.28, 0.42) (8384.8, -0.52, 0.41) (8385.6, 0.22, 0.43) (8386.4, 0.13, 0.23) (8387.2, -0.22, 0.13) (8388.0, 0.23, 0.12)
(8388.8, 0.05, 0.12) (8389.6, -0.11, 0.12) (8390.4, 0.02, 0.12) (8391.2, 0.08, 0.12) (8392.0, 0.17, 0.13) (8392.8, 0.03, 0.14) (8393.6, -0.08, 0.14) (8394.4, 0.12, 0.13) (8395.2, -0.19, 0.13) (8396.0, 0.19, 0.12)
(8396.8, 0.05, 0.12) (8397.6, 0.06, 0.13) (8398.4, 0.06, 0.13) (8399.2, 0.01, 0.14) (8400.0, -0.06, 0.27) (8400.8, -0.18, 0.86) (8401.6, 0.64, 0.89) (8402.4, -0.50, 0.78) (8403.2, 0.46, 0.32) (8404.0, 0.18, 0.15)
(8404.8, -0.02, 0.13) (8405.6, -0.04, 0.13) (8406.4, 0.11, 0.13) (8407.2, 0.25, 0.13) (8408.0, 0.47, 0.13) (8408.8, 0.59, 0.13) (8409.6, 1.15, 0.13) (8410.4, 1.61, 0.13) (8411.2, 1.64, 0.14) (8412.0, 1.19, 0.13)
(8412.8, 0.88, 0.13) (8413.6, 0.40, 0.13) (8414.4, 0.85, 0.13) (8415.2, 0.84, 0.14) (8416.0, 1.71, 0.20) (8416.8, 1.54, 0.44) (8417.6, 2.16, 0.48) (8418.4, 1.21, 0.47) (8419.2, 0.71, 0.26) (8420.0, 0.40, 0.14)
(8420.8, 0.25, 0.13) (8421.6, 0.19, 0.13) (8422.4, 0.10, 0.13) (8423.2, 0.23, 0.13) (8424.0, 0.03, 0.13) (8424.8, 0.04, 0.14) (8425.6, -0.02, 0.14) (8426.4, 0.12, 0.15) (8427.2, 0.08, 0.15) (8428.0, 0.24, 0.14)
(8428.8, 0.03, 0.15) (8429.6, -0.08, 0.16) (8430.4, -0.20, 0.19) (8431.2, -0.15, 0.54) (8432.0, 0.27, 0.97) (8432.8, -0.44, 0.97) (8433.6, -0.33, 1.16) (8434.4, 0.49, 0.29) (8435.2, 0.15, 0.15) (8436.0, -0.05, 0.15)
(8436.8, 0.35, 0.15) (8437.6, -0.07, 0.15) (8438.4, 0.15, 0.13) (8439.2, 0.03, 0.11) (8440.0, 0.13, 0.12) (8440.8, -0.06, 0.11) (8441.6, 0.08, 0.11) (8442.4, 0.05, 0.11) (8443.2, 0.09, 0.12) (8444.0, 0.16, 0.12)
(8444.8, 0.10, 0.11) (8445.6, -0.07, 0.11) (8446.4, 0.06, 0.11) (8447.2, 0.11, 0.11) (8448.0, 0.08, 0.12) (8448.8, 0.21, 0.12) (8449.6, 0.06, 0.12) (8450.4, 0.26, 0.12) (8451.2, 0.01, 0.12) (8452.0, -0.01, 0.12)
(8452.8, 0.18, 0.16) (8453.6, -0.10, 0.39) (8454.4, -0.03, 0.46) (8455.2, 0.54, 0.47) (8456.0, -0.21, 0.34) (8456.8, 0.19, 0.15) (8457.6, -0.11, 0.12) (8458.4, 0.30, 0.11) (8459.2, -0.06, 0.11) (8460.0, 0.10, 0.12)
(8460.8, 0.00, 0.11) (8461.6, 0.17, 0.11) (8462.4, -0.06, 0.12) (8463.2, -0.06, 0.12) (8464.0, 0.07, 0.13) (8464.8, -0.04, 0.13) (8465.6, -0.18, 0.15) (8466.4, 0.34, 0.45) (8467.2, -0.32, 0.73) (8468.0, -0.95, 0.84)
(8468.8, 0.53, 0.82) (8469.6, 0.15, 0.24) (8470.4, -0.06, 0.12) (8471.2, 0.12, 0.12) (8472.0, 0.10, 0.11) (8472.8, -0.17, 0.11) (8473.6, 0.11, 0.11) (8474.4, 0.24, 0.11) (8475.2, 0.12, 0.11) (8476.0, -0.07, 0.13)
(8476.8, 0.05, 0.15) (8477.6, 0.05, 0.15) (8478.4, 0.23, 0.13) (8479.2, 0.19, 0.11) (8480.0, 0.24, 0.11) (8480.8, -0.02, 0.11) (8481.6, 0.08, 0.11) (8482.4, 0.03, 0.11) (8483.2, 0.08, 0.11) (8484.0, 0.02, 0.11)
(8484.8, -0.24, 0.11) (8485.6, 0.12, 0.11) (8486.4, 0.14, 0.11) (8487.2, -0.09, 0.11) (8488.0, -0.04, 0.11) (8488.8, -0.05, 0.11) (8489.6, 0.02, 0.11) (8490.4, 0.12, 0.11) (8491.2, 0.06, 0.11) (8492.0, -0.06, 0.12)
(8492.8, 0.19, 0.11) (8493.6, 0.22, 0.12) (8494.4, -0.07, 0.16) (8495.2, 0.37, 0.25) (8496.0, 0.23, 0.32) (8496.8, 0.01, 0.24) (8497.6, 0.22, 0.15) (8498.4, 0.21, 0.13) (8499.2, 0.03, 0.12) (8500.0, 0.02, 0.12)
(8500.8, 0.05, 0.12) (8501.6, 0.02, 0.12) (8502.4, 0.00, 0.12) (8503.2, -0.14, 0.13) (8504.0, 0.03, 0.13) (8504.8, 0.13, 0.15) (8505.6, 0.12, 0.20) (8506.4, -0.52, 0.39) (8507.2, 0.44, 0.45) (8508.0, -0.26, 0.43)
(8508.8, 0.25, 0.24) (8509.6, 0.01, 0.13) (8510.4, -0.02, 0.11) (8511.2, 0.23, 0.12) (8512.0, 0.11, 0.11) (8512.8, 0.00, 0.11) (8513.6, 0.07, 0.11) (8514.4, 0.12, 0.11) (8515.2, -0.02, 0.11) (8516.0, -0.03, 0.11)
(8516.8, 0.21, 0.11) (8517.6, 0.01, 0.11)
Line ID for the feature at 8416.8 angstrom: [O II] 3727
